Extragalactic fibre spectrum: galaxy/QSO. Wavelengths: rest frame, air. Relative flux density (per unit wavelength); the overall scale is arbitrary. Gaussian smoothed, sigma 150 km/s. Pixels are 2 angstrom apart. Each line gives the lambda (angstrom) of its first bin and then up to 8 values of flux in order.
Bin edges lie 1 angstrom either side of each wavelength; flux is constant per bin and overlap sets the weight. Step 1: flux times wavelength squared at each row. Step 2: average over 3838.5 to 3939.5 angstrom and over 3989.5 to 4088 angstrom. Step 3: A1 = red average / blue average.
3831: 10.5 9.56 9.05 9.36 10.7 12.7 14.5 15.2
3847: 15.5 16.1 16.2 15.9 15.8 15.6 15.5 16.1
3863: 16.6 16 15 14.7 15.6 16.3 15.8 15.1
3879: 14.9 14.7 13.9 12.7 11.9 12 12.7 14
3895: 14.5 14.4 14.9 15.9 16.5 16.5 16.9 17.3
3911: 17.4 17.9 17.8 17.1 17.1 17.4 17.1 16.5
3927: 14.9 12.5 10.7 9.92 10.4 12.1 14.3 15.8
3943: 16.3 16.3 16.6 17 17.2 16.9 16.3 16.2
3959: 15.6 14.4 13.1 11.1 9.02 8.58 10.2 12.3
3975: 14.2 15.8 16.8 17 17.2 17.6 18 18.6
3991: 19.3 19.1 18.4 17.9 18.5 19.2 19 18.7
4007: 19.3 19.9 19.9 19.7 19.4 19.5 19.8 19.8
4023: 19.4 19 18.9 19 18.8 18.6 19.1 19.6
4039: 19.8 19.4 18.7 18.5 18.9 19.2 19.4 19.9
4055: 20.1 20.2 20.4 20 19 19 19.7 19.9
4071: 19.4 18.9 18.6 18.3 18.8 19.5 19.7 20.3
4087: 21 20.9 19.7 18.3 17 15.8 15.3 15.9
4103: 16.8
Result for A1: 1.39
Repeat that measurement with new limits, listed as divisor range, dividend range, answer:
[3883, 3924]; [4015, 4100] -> 1.33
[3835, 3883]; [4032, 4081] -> 1.44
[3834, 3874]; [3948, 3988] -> 1.07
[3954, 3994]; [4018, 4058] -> 1.33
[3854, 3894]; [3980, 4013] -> 1.35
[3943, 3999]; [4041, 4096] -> 1.30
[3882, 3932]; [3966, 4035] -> 1.21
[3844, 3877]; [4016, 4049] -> 1.33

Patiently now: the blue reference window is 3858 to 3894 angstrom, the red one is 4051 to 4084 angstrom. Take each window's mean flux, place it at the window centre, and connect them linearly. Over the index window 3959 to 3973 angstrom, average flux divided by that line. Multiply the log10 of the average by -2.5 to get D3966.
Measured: 0.419 mag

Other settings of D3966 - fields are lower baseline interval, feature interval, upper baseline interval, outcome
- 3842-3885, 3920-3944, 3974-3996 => 0.18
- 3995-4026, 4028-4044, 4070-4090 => 0.01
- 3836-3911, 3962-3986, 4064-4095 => 0.25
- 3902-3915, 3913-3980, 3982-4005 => 0.21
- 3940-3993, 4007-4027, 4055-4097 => -0.14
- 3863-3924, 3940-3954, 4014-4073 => 0.02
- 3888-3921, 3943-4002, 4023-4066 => 0.11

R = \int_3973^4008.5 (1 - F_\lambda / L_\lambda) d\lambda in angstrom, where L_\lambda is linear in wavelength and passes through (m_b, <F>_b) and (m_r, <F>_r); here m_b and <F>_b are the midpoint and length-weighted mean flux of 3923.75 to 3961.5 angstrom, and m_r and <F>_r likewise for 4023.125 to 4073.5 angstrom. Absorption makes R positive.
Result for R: -1.94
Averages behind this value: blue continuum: 14.8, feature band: 17.8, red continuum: 19.3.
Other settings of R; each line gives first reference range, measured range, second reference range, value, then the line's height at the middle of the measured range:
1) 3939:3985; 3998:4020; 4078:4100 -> -4.2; 16.2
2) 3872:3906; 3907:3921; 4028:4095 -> -2.0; 15.2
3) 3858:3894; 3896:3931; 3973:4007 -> -1.2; 15.6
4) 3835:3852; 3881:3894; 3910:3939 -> 1.1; 14.3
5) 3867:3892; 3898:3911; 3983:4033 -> -1.1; 15.2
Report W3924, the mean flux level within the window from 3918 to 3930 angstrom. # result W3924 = 15.9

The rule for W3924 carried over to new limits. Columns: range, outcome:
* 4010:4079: 19.3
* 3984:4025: 19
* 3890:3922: 16.1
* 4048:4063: 19.8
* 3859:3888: 15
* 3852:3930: 15.5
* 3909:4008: 15.7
